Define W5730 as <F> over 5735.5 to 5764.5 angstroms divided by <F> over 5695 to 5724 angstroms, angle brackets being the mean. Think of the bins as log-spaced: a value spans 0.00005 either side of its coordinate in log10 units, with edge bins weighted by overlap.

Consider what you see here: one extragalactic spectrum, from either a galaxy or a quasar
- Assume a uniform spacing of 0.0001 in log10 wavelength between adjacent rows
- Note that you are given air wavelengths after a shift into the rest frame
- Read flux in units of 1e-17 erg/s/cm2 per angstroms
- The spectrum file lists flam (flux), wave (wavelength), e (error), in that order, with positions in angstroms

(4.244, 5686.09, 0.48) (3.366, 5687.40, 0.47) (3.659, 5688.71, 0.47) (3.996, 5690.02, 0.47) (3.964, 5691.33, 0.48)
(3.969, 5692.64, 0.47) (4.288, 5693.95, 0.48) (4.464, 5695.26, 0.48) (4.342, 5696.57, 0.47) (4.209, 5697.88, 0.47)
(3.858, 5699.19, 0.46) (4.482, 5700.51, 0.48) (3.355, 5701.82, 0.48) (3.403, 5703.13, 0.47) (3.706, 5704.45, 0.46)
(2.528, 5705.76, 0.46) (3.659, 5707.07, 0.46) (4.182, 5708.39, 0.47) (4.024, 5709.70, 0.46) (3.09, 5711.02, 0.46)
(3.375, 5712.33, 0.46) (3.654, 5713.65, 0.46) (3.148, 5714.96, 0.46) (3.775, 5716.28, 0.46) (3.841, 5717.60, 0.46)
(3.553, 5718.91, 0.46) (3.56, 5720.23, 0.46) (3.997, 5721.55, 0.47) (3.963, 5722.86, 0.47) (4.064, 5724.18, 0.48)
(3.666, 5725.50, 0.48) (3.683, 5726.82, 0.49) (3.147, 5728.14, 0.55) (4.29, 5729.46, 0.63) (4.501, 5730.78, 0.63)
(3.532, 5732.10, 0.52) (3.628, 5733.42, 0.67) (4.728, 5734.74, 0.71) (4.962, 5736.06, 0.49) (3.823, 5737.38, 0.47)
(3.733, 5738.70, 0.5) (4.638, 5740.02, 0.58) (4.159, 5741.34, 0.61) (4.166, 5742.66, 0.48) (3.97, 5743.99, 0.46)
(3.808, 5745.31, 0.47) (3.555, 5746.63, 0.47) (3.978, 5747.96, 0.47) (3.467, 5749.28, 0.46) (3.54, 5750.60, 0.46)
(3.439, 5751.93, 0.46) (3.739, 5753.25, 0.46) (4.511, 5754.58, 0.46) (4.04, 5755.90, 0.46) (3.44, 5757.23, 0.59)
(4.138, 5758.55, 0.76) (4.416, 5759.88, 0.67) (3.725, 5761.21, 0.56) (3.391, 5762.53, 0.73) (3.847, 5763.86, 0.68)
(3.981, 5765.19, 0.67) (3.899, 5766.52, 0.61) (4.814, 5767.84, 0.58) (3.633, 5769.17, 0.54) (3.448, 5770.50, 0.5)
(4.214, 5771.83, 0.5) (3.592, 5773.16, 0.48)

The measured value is 1.1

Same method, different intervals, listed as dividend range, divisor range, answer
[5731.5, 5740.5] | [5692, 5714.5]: 1.09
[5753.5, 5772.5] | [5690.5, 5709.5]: 1.02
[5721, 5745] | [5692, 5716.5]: 1.07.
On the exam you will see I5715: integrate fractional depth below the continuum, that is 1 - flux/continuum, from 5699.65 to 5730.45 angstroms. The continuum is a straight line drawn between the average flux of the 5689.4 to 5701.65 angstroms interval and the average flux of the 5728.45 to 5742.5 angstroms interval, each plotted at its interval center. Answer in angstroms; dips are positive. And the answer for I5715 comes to 3.6 angstroms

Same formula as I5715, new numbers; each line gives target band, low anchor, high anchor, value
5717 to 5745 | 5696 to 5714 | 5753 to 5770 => -1.13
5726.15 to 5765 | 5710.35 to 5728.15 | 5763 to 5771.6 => -1.42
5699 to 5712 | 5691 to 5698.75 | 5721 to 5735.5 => 1.61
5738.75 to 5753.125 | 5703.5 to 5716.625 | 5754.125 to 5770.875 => -0.21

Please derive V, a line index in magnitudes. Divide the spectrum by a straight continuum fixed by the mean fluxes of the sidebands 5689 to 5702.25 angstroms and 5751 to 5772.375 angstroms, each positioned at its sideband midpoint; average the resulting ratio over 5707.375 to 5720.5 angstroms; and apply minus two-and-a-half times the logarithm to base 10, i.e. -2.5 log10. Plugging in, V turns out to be 0.12 mag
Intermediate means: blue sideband 4.09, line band 3.62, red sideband 3.91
